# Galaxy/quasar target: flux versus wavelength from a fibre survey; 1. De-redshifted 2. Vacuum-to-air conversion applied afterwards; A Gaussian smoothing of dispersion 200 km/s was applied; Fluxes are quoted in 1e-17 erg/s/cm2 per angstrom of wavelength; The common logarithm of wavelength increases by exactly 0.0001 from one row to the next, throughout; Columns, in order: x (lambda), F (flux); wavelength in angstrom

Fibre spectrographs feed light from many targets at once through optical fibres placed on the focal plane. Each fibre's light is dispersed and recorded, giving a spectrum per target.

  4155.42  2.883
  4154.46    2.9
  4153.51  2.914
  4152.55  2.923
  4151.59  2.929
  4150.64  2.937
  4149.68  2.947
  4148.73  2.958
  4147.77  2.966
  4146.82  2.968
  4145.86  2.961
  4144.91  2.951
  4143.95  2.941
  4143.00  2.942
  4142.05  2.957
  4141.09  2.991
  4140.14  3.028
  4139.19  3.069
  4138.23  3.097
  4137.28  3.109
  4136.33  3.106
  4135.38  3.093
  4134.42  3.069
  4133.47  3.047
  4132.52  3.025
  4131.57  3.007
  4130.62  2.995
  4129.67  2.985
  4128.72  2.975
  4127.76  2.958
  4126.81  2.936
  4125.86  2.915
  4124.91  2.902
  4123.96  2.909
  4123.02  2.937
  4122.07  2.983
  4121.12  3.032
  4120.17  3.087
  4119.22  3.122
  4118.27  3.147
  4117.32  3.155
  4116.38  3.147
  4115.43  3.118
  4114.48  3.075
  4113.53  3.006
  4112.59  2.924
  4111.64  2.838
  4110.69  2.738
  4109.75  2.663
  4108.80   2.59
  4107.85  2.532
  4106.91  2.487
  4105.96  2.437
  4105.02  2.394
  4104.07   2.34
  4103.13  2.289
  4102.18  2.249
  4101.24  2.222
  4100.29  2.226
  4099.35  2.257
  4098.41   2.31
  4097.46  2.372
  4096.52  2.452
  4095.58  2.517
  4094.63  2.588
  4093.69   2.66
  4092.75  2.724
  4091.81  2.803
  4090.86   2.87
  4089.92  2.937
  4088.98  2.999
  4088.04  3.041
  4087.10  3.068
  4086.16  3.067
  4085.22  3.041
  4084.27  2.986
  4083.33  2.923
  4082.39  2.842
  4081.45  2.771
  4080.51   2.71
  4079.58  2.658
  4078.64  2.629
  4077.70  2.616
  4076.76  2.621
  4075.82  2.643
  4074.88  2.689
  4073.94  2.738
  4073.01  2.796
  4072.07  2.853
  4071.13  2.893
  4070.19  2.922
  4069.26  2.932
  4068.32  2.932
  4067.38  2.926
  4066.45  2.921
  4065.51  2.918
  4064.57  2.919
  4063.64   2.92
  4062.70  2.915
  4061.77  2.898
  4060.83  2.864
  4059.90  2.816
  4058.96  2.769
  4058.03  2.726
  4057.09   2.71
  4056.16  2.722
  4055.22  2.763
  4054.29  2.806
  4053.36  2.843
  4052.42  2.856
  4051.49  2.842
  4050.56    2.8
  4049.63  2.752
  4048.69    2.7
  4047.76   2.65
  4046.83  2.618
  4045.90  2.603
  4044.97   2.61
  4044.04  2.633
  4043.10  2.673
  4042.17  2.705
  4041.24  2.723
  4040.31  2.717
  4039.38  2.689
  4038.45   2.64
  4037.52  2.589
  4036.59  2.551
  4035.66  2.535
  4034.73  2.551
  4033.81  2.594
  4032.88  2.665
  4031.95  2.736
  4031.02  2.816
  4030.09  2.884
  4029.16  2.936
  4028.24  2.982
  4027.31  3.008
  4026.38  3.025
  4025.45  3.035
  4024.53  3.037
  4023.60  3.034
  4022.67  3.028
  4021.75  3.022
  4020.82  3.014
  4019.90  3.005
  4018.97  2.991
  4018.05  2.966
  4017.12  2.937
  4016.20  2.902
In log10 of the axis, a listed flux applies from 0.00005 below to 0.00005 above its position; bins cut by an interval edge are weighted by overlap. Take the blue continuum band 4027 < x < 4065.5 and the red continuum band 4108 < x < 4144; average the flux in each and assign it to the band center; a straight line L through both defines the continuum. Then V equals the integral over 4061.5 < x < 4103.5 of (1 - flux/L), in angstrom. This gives 1.7 angstrom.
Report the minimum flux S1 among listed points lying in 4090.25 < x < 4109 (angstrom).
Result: 2.222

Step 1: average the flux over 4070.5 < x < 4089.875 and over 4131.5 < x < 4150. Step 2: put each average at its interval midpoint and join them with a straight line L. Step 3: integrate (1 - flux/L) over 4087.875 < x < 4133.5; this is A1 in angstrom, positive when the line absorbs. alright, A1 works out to 2.4 angstrom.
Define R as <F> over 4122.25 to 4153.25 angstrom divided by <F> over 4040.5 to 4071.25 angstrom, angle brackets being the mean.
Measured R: 1.07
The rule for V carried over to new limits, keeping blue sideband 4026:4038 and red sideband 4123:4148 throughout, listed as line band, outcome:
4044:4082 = 0.7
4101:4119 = 1.4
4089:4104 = 2.0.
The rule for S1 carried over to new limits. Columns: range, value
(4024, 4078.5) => 2.535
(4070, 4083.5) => 2.616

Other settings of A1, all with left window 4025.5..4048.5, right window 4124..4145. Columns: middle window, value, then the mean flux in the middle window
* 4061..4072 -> -0.4 angstrom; 2.91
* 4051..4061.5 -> -0.1 angstrom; 2.79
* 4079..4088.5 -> -0.2 angstrom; 2.91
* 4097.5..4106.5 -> 1.9 angstrom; 2.31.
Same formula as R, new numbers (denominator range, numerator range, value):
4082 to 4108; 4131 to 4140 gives 1.17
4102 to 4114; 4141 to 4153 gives 1.14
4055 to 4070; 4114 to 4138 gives 1.06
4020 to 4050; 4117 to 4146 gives 1.09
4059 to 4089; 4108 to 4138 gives 1.04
